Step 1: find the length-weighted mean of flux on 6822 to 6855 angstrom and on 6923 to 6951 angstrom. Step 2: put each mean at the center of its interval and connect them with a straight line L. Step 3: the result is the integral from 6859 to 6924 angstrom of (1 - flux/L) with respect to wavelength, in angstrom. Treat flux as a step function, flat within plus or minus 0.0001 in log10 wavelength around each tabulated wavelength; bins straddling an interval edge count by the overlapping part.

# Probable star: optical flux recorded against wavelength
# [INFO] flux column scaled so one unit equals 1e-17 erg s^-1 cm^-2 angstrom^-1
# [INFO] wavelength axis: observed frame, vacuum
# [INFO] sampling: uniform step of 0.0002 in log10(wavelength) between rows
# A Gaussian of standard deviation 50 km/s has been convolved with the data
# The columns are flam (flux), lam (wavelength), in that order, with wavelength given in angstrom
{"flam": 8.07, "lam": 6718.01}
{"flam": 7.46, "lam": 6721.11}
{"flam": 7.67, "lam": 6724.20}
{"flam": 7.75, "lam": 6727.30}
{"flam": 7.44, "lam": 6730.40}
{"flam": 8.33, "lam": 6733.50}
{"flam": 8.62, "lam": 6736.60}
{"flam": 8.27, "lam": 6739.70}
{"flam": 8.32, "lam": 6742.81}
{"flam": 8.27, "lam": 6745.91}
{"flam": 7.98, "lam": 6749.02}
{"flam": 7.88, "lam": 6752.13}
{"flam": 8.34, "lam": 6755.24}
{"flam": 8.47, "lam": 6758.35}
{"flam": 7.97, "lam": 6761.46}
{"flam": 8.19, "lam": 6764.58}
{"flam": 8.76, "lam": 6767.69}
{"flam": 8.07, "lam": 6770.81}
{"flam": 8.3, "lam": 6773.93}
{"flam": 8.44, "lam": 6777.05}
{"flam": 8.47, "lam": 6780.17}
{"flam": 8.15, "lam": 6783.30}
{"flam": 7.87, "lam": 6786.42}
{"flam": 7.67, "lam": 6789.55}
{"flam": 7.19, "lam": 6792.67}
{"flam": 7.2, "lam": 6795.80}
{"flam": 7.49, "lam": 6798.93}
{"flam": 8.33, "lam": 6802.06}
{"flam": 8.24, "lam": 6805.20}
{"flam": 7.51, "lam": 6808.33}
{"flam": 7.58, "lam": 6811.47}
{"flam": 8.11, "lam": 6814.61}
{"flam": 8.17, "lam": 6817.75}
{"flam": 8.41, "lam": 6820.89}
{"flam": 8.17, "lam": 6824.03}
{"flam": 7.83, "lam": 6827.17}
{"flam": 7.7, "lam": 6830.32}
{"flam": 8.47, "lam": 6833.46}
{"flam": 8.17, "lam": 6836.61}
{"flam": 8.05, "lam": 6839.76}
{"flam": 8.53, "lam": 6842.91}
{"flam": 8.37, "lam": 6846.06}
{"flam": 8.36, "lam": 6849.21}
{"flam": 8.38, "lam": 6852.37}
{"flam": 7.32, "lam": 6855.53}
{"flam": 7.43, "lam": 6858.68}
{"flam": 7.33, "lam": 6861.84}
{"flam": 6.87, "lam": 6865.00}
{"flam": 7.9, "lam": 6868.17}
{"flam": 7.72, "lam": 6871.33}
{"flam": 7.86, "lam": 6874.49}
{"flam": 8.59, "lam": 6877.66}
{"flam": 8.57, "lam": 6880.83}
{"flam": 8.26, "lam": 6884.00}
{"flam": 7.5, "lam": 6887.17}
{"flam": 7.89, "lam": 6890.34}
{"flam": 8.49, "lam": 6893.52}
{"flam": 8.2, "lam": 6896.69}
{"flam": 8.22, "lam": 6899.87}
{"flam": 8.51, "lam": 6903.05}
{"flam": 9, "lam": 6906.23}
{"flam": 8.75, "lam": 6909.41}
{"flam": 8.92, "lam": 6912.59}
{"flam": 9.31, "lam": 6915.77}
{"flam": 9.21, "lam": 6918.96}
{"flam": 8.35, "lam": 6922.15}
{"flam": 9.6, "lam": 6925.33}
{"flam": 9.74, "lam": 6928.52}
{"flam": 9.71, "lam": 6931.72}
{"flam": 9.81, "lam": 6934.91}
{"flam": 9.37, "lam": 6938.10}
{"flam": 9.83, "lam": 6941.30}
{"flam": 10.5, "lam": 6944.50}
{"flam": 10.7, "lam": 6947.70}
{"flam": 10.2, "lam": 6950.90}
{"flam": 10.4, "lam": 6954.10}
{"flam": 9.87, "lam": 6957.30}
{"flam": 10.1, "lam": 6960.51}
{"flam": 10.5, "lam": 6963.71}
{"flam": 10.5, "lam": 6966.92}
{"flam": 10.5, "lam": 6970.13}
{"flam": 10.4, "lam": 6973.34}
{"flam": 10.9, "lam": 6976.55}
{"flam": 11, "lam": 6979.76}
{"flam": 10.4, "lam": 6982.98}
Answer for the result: 6.01 angstrom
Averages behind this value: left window 8.18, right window 9.88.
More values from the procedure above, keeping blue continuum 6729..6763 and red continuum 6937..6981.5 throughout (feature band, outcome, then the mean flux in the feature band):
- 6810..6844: 3.40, 8.1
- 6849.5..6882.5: 5.55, 7.82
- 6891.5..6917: 2.97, 8.65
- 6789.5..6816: 3.19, 7.7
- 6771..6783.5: 0.24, 8.33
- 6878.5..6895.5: 2.57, 8.16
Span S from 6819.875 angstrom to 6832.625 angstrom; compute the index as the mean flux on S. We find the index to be 8.04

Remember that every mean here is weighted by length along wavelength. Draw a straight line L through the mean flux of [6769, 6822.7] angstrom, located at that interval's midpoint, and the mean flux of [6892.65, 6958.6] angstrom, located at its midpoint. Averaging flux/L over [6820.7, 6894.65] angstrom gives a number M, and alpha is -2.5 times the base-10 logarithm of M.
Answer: 0.08 mag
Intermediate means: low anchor 7.96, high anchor 9.38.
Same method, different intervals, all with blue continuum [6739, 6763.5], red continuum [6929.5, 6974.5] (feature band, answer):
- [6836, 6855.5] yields 0.11 mag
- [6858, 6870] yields 0.25 mag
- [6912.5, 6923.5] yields 0.10 mag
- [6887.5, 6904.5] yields 0.17 mag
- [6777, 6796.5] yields 0.09 mag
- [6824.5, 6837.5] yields 0.12 mag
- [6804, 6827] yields 0.10 mag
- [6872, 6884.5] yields 0.14 mag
